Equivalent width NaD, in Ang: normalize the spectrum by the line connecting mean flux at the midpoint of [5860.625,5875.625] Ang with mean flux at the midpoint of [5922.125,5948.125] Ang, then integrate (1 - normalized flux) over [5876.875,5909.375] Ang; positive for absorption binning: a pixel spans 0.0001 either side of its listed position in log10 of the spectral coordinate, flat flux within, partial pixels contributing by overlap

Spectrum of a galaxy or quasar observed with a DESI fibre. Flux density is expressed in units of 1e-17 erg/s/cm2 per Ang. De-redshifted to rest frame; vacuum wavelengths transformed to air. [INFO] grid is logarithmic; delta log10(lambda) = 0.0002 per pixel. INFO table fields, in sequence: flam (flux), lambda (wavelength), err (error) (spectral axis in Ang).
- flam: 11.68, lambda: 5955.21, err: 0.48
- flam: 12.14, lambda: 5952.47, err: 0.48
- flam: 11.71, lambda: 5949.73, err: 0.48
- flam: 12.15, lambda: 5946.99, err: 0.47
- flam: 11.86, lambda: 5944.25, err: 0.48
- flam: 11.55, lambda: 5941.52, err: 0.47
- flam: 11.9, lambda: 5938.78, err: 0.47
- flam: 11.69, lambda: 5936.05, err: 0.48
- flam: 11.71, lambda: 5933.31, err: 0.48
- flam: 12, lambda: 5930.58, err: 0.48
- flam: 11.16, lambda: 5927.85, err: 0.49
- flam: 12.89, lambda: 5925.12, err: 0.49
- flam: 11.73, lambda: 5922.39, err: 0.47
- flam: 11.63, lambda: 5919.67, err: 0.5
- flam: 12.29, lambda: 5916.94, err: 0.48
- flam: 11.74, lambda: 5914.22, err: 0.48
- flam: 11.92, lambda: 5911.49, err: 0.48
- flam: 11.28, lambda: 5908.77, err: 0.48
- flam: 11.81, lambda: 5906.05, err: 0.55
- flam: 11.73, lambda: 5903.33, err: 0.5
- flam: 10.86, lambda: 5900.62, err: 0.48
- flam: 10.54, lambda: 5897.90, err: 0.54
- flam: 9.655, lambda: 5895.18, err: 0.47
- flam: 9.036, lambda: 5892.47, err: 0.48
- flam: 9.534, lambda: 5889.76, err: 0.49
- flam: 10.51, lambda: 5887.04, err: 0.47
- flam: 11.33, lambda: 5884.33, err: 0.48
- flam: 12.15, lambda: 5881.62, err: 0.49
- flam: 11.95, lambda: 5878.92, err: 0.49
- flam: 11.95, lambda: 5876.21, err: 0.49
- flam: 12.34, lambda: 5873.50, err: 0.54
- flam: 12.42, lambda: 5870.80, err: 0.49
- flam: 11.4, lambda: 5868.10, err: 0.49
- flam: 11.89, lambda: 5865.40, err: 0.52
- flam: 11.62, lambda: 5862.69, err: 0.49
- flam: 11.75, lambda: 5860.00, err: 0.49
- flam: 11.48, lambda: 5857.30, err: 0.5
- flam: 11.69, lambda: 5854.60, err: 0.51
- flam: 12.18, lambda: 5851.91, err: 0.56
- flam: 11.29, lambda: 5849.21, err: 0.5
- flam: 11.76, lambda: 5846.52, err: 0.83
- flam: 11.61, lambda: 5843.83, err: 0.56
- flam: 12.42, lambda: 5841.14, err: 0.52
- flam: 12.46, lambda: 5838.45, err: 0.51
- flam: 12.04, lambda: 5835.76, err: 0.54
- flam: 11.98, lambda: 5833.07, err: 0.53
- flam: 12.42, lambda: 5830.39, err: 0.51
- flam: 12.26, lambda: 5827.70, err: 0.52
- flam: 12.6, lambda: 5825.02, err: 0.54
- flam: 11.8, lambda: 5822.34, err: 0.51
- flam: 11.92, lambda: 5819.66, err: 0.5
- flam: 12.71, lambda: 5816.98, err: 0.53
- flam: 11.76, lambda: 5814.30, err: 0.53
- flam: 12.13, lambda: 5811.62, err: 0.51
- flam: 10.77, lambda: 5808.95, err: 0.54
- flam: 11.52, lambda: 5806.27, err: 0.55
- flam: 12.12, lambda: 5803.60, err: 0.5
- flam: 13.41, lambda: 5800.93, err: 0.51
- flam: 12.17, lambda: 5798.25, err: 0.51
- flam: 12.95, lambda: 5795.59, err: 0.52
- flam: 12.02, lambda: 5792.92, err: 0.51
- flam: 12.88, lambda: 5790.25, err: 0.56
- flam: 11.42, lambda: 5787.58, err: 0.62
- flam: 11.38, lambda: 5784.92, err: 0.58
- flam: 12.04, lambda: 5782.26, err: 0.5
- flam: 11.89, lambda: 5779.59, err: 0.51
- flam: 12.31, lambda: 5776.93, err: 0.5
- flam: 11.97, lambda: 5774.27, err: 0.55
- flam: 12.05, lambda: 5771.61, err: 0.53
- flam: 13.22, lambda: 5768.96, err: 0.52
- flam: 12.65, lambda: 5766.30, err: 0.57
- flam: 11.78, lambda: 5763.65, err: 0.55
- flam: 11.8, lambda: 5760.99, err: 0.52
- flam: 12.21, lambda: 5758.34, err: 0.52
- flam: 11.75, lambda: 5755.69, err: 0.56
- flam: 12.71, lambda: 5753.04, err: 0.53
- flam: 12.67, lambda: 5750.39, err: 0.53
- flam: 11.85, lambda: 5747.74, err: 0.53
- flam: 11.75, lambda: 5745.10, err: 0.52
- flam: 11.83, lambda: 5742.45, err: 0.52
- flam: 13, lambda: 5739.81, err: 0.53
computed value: 2.8 Ang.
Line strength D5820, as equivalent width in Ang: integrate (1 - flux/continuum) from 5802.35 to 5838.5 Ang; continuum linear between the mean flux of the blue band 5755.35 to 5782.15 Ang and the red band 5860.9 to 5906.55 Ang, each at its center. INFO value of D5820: -0.9 Ang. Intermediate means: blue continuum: 12.2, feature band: 12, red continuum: 11.2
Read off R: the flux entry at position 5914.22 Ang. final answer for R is 11.74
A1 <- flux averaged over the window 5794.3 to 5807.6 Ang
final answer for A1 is 12.4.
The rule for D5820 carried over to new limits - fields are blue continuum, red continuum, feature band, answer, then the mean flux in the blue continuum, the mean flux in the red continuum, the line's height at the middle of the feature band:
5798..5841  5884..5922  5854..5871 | -0.2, 12.1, 11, 11.6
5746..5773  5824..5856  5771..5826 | 0.3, 12.3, 12.1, 12.2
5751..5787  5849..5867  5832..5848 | -0.3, 12.1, 11.7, 11.8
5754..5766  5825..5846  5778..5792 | 0.1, 12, 12.2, 12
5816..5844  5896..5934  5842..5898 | 2.7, 12.2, 11.6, 11.9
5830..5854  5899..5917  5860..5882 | -0.2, 12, 11.6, 11.8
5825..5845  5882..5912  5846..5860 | 0.1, 12.2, 10.8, 11.8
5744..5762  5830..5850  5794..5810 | -0.2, 12.1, 12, 12.1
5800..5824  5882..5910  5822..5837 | -0.6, 12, 10.7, 11.7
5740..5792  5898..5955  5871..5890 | 0.5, 12.1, 11.8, 11.9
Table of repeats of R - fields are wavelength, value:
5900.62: 10.86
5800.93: 13.41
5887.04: 10.51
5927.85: 11.16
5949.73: 11.71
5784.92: 11.38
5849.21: 11.29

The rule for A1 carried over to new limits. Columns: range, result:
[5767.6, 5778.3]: 12.4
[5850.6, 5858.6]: 11.8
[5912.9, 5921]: 11.9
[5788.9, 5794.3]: 12.4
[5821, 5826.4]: 12.2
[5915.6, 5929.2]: 11.9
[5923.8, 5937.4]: 11.9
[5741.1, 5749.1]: 11.8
